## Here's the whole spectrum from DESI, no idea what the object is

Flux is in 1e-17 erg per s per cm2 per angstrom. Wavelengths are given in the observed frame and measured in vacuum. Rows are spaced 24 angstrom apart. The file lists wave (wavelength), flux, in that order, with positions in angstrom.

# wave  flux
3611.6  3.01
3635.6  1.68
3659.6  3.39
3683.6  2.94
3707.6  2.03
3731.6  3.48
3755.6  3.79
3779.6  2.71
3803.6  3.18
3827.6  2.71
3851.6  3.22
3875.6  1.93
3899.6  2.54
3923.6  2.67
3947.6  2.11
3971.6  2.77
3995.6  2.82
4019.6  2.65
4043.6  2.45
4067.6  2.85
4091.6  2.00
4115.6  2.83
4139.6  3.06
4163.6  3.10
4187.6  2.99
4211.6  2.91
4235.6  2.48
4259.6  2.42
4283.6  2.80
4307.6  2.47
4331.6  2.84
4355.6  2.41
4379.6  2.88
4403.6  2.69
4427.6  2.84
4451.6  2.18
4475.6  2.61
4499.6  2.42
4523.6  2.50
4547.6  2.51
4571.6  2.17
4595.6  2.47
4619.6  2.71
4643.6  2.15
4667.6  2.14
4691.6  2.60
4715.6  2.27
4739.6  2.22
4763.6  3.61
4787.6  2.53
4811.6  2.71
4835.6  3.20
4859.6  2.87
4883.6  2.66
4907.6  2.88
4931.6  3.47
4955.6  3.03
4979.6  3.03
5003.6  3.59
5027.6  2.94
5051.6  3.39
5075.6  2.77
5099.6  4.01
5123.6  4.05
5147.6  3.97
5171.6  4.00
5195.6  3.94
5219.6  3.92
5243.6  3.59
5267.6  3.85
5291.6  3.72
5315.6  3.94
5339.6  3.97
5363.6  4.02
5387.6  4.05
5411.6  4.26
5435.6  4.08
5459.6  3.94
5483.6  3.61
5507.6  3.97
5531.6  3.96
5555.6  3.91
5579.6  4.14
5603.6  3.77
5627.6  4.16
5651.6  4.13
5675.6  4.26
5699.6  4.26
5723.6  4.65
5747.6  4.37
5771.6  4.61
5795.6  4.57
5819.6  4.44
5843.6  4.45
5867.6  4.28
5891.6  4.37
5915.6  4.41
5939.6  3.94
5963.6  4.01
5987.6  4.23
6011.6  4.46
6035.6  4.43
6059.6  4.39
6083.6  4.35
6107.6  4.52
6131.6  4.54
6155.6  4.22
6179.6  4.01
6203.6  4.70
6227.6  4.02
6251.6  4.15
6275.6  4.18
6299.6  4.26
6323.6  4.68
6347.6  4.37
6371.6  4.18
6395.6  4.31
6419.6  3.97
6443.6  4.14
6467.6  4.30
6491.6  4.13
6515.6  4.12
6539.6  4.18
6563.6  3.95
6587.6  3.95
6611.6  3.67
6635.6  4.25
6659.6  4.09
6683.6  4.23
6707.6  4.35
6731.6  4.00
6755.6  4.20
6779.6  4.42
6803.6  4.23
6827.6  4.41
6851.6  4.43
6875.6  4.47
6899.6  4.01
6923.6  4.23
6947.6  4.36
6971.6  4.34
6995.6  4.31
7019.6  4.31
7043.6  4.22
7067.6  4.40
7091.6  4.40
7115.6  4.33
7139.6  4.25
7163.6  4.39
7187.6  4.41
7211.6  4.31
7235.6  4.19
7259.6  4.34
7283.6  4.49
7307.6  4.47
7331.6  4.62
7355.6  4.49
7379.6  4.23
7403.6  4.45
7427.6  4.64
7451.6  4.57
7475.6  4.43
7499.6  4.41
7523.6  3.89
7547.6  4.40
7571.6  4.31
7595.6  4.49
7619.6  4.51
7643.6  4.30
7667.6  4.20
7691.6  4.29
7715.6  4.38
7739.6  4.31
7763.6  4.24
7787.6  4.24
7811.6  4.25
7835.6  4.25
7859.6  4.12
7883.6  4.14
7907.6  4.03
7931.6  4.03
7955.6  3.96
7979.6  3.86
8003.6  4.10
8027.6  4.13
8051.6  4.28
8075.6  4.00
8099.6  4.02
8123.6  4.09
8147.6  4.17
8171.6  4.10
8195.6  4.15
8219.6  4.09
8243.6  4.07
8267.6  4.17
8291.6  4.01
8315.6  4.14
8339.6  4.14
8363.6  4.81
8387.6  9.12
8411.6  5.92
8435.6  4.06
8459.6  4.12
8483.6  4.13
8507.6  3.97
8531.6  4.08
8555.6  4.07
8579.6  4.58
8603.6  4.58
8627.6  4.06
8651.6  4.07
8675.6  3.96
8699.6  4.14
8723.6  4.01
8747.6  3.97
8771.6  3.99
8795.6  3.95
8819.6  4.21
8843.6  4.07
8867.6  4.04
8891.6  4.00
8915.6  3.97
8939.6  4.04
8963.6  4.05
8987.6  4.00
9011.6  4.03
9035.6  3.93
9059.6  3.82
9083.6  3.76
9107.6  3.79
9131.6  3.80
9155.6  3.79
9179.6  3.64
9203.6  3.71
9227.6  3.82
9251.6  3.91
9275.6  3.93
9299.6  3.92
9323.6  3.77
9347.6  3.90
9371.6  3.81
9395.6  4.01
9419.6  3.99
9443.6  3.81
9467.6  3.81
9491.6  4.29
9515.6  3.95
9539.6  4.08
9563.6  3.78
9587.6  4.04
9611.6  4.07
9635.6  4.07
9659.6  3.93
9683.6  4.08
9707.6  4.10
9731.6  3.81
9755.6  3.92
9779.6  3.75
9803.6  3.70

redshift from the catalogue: 0.28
